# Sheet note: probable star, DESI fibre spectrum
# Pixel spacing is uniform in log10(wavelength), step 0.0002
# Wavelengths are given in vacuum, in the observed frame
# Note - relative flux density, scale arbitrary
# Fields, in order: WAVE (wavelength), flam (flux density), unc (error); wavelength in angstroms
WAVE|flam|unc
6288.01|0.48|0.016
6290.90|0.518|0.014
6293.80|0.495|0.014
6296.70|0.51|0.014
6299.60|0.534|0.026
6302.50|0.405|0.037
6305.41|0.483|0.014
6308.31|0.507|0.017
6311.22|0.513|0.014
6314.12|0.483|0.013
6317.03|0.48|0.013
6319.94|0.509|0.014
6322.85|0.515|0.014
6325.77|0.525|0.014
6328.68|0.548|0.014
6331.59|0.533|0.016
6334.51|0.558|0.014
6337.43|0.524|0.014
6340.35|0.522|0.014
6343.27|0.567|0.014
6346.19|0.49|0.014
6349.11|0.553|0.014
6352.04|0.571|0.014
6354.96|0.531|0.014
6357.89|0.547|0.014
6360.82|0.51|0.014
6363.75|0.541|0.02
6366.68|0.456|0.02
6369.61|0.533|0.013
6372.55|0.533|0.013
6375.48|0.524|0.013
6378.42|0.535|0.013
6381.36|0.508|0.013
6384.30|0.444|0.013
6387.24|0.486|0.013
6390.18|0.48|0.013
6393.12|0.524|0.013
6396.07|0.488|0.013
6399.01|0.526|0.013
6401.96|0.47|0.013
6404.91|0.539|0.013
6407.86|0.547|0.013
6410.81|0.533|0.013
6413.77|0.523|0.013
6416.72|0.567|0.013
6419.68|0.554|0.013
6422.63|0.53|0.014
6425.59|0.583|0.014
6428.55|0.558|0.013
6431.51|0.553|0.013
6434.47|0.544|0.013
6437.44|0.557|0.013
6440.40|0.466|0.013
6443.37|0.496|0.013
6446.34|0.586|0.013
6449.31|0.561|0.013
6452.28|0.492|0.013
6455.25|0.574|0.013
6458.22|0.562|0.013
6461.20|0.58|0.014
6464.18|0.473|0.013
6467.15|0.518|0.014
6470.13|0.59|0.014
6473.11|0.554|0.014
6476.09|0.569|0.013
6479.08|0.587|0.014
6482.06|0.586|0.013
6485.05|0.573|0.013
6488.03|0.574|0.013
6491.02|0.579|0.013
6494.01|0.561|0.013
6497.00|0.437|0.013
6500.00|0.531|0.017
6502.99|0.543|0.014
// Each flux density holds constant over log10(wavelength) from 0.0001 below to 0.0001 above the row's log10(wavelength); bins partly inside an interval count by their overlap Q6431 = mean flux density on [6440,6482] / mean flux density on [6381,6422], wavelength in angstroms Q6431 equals 1.1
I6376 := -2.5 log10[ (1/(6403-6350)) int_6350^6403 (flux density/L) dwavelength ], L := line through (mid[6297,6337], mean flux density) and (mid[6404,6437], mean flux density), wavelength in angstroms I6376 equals 0.04 mag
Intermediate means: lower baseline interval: 0.508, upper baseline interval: 0.549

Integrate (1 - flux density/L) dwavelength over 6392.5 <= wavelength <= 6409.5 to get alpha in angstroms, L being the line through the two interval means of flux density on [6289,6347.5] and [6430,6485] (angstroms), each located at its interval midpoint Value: 0.6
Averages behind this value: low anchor 0.511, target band 0.515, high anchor 0.548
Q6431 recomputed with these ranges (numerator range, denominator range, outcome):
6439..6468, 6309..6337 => 1.03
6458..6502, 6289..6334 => 1.09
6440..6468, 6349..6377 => 1.01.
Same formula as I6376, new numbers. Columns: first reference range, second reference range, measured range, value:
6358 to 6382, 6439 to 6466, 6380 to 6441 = 0.004 mag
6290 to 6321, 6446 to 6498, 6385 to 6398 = 0.068 mag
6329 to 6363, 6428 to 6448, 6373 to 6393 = 0.077 mag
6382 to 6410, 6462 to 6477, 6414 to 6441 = -0.059 mag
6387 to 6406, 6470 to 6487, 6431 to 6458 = 0.016 mag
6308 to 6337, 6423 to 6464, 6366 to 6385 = 0.042 mag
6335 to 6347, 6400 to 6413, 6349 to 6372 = -0.002 mag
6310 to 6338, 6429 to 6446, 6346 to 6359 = -0.044 mag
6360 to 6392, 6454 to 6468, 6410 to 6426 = -0.048 mag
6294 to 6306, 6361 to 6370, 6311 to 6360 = -0.066 mag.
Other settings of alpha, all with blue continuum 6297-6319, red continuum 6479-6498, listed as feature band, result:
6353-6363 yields -0.5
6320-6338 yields -1.3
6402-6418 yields -0.2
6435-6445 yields 0.5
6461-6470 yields 0.4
